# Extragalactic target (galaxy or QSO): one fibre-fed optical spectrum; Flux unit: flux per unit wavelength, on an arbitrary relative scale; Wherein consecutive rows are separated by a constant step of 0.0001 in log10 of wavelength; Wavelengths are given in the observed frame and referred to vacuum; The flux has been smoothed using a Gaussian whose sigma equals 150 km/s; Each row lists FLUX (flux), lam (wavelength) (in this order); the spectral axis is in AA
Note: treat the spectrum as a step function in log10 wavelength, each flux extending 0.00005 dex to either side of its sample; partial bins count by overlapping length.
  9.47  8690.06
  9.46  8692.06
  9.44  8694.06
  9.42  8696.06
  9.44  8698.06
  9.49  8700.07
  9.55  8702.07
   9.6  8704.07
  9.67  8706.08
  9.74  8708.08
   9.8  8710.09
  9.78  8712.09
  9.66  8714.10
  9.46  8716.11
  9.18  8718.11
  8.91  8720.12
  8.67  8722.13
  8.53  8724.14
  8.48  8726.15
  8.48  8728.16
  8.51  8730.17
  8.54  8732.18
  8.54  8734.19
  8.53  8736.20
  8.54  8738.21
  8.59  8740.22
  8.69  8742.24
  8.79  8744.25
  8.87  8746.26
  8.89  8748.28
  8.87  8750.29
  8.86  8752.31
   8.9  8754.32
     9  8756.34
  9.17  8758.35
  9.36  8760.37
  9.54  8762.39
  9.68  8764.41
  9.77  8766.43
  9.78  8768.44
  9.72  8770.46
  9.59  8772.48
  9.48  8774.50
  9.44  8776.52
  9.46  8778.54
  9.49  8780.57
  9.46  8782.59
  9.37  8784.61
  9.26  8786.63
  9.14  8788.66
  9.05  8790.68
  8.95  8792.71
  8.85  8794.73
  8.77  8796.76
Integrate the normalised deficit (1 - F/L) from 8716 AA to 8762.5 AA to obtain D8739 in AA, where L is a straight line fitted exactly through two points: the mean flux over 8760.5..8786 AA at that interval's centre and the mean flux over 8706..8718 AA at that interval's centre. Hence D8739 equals 3.9 AA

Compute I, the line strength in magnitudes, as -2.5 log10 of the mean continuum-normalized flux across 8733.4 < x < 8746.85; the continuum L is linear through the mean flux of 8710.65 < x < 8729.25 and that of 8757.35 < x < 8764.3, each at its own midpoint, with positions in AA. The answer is 0.07 mag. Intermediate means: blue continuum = 9.03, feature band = 8.65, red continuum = 9.39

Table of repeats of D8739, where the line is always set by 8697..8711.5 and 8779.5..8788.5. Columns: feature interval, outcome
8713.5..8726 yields 0.7 AA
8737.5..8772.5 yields 1.2 AA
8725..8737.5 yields 1.3 AA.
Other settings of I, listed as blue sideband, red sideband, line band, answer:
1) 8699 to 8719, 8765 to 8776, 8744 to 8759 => 0.08 mag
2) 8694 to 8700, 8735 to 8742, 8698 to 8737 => -0.01 mag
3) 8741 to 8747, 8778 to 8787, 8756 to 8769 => -0.05 mag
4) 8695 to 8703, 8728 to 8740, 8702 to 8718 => -0.05 mag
